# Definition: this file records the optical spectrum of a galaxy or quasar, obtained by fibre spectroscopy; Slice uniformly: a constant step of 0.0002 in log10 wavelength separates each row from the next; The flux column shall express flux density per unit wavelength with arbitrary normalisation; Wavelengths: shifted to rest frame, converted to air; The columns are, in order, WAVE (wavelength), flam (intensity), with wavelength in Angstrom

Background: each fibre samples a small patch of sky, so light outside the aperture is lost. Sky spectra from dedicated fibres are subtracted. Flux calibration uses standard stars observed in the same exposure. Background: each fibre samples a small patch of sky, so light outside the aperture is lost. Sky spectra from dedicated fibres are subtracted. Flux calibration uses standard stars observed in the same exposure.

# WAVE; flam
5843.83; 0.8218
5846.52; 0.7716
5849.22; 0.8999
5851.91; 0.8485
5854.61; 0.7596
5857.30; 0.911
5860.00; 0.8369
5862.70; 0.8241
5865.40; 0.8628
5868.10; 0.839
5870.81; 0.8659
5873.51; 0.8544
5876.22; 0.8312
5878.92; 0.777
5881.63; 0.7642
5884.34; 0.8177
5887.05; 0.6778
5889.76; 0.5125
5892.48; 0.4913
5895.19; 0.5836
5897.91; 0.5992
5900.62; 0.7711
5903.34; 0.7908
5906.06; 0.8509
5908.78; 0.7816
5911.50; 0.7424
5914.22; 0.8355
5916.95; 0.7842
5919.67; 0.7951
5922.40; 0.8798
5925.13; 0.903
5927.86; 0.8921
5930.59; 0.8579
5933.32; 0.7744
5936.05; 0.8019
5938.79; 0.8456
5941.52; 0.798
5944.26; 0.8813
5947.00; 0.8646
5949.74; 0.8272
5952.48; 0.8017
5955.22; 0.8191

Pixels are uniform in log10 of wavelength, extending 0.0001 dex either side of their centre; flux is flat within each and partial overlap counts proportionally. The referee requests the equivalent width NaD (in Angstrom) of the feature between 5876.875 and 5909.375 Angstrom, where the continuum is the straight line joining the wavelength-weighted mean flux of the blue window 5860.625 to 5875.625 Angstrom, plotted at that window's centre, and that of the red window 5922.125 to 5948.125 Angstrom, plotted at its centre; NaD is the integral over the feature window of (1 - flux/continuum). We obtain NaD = 5.6 Angstrom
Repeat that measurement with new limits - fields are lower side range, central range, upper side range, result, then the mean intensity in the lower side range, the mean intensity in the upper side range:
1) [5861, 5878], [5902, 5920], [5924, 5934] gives 1.2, 0.844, 0.862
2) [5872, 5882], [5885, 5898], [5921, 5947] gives 3.8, 0.812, 0.849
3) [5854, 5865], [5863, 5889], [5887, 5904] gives -2.2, 0.841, 0.622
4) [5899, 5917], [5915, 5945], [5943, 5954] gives -0.6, 0.792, 0.843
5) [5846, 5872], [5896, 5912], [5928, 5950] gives 1.7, 0.844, 0.835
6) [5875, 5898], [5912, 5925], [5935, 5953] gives -1.1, 0.676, 0.833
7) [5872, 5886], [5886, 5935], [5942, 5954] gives 4.2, 0.807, 0.84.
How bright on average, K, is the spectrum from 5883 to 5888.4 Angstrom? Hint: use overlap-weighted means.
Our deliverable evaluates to 0.748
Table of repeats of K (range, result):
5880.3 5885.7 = 0.791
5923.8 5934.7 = 0.857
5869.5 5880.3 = 0.832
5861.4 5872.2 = 0.848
